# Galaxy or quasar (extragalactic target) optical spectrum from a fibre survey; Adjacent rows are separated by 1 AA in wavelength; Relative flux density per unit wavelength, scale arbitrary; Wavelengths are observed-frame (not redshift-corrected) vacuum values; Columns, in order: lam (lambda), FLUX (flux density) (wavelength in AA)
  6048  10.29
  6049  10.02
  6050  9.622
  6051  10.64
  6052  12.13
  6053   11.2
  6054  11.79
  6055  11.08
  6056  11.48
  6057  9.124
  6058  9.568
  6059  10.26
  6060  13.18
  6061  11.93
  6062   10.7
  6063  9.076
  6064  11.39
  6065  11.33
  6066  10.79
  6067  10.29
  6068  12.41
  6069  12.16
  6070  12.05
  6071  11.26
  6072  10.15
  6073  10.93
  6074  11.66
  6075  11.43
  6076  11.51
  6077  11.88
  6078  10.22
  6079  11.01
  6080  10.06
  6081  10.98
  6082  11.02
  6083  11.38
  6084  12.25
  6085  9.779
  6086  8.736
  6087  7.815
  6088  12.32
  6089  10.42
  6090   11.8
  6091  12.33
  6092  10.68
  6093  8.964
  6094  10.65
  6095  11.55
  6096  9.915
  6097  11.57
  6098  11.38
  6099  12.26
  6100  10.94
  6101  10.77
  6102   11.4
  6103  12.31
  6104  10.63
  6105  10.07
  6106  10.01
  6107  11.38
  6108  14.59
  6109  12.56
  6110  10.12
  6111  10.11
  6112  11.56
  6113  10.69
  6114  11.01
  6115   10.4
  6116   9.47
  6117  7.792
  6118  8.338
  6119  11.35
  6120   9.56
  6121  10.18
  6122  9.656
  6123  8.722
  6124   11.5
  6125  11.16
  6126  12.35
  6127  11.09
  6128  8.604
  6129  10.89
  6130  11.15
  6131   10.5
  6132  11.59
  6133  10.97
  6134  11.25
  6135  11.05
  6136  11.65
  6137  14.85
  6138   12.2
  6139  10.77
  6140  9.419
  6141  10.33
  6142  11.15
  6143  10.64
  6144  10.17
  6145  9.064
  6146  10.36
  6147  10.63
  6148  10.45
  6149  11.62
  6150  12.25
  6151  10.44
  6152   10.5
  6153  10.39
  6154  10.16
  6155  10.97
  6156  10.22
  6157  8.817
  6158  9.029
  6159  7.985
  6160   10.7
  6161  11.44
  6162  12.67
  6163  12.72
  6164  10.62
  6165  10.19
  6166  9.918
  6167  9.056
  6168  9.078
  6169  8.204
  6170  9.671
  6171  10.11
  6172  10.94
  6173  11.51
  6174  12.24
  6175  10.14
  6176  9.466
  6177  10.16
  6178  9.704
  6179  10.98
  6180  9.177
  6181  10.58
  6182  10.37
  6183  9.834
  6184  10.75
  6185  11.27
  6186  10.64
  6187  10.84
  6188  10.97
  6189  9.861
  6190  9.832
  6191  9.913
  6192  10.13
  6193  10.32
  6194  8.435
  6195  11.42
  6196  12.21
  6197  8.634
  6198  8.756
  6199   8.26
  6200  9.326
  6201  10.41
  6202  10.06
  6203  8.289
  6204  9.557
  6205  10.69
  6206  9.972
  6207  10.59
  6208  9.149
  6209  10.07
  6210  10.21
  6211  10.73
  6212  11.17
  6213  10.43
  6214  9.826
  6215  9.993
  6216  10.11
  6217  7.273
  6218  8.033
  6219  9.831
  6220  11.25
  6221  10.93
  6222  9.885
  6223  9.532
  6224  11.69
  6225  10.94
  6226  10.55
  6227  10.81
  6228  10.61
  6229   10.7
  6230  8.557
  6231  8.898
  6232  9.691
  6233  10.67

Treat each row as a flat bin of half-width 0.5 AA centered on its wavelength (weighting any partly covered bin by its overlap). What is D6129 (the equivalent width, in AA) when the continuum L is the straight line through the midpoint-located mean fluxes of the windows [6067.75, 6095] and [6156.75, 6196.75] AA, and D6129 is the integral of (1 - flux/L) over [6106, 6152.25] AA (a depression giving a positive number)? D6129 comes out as -0.7 AA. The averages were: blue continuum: 11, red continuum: 10.3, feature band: 10.8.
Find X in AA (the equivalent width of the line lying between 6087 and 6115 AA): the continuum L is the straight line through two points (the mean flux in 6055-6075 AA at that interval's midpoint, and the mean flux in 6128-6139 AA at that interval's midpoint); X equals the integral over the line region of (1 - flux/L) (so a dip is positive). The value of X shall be 0.4 AA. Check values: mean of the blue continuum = 11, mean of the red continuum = 11.4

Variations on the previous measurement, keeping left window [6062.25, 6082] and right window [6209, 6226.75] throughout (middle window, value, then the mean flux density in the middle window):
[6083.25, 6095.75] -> 0.4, 10.6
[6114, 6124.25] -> 1.0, 9.72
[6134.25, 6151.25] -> -0.6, 11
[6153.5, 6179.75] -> 0.6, 10.2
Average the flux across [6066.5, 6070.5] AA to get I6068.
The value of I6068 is 11.7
